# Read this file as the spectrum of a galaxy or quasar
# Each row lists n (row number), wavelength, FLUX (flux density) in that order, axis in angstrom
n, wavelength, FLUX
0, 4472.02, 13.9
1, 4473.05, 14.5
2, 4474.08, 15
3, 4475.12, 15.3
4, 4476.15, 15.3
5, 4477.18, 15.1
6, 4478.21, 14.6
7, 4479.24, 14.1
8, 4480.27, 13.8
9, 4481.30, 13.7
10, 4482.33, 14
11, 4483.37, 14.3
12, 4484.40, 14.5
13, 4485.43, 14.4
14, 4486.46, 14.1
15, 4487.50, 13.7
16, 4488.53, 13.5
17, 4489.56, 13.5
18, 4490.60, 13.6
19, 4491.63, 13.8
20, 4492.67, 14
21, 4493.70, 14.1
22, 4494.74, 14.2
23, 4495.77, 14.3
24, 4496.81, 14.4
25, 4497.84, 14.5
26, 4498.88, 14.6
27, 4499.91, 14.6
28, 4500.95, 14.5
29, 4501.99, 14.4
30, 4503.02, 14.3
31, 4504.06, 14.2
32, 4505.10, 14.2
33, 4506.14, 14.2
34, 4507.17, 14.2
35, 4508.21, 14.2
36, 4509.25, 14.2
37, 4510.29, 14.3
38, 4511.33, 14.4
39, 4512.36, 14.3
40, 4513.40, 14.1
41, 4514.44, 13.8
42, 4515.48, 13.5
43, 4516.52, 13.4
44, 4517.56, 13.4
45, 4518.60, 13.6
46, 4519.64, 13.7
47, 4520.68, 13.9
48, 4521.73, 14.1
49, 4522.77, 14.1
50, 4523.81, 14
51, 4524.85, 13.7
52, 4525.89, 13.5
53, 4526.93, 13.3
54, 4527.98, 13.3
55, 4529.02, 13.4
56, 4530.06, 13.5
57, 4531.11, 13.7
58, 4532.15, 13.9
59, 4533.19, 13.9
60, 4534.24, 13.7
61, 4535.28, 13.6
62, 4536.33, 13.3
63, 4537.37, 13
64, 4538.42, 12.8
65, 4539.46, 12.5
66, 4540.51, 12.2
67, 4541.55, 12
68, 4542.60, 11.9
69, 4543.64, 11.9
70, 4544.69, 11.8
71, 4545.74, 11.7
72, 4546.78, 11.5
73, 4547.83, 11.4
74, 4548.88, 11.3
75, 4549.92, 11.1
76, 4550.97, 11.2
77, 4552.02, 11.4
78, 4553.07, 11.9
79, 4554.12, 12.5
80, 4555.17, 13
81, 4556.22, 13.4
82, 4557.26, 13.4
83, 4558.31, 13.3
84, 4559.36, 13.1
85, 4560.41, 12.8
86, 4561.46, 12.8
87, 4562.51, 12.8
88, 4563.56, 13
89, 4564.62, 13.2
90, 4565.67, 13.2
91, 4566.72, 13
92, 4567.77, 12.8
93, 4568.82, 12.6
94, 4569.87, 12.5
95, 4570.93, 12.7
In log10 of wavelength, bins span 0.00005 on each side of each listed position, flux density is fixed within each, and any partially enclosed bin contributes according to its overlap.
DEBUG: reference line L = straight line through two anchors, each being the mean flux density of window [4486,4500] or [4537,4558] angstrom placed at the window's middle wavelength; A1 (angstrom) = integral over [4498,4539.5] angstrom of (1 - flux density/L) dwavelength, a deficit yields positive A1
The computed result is -2.3 angstrom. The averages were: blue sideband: 14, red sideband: 12.1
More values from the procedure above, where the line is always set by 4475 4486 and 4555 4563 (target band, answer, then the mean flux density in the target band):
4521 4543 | 0.4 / 13.3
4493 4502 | -0.2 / 14.4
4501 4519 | -0.2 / 14.1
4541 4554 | 1.6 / 11.6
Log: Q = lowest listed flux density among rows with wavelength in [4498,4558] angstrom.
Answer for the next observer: 11.1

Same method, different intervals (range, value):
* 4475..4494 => 13.5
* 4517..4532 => 13.3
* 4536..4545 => 11.8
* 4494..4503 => 14.2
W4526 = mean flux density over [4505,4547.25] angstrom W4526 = 13.4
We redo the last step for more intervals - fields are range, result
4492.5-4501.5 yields 14.4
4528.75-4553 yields 12.4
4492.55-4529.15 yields 14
